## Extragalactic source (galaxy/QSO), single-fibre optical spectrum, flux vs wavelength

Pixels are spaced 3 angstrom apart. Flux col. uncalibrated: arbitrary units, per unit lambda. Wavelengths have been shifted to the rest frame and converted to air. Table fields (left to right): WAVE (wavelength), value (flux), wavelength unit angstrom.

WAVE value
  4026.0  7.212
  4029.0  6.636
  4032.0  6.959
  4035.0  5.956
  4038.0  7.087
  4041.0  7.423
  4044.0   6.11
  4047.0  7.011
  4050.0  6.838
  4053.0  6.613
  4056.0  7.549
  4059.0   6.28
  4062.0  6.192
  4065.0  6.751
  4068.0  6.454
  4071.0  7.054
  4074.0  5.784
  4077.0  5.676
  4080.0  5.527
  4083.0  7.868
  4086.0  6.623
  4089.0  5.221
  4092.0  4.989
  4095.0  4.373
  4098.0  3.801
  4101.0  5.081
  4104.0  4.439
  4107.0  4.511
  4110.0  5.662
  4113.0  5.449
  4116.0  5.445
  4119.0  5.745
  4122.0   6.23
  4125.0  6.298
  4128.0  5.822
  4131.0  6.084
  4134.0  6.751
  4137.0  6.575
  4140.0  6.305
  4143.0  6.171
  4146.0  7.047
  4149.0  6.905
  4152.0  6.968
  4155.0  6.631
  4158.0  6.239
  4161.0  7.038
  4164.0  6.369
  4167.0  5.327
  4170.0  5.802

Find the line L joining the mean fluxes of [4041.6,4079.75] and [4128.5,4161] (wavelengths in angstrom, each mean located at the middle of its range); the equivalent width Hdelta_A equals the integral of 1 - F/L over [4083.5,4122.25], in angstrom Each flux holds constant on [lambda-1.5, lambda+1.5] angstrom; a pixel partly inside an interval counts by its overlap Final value 7.7 angstrom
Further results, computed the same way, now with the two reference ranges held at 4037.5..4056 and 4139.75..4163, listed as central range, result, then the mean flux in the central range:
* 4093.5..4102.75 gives 3.23 angstrom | 4.42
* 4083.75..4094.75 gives 1.91 angstrom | 5.62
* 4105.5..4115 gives 2.16 angstrom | 5.22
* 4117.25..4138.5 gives 1.64 angstrom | 6.21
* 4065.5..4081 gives 1.54 angstrom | 6.16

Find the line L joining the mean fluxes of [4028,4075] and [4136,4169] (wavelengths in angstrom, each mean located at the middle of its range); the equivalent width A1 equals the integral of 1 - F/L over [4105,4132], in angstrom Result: 3.7 angstrom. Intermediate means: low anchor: 6.68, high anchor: 6.5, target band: 5.66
